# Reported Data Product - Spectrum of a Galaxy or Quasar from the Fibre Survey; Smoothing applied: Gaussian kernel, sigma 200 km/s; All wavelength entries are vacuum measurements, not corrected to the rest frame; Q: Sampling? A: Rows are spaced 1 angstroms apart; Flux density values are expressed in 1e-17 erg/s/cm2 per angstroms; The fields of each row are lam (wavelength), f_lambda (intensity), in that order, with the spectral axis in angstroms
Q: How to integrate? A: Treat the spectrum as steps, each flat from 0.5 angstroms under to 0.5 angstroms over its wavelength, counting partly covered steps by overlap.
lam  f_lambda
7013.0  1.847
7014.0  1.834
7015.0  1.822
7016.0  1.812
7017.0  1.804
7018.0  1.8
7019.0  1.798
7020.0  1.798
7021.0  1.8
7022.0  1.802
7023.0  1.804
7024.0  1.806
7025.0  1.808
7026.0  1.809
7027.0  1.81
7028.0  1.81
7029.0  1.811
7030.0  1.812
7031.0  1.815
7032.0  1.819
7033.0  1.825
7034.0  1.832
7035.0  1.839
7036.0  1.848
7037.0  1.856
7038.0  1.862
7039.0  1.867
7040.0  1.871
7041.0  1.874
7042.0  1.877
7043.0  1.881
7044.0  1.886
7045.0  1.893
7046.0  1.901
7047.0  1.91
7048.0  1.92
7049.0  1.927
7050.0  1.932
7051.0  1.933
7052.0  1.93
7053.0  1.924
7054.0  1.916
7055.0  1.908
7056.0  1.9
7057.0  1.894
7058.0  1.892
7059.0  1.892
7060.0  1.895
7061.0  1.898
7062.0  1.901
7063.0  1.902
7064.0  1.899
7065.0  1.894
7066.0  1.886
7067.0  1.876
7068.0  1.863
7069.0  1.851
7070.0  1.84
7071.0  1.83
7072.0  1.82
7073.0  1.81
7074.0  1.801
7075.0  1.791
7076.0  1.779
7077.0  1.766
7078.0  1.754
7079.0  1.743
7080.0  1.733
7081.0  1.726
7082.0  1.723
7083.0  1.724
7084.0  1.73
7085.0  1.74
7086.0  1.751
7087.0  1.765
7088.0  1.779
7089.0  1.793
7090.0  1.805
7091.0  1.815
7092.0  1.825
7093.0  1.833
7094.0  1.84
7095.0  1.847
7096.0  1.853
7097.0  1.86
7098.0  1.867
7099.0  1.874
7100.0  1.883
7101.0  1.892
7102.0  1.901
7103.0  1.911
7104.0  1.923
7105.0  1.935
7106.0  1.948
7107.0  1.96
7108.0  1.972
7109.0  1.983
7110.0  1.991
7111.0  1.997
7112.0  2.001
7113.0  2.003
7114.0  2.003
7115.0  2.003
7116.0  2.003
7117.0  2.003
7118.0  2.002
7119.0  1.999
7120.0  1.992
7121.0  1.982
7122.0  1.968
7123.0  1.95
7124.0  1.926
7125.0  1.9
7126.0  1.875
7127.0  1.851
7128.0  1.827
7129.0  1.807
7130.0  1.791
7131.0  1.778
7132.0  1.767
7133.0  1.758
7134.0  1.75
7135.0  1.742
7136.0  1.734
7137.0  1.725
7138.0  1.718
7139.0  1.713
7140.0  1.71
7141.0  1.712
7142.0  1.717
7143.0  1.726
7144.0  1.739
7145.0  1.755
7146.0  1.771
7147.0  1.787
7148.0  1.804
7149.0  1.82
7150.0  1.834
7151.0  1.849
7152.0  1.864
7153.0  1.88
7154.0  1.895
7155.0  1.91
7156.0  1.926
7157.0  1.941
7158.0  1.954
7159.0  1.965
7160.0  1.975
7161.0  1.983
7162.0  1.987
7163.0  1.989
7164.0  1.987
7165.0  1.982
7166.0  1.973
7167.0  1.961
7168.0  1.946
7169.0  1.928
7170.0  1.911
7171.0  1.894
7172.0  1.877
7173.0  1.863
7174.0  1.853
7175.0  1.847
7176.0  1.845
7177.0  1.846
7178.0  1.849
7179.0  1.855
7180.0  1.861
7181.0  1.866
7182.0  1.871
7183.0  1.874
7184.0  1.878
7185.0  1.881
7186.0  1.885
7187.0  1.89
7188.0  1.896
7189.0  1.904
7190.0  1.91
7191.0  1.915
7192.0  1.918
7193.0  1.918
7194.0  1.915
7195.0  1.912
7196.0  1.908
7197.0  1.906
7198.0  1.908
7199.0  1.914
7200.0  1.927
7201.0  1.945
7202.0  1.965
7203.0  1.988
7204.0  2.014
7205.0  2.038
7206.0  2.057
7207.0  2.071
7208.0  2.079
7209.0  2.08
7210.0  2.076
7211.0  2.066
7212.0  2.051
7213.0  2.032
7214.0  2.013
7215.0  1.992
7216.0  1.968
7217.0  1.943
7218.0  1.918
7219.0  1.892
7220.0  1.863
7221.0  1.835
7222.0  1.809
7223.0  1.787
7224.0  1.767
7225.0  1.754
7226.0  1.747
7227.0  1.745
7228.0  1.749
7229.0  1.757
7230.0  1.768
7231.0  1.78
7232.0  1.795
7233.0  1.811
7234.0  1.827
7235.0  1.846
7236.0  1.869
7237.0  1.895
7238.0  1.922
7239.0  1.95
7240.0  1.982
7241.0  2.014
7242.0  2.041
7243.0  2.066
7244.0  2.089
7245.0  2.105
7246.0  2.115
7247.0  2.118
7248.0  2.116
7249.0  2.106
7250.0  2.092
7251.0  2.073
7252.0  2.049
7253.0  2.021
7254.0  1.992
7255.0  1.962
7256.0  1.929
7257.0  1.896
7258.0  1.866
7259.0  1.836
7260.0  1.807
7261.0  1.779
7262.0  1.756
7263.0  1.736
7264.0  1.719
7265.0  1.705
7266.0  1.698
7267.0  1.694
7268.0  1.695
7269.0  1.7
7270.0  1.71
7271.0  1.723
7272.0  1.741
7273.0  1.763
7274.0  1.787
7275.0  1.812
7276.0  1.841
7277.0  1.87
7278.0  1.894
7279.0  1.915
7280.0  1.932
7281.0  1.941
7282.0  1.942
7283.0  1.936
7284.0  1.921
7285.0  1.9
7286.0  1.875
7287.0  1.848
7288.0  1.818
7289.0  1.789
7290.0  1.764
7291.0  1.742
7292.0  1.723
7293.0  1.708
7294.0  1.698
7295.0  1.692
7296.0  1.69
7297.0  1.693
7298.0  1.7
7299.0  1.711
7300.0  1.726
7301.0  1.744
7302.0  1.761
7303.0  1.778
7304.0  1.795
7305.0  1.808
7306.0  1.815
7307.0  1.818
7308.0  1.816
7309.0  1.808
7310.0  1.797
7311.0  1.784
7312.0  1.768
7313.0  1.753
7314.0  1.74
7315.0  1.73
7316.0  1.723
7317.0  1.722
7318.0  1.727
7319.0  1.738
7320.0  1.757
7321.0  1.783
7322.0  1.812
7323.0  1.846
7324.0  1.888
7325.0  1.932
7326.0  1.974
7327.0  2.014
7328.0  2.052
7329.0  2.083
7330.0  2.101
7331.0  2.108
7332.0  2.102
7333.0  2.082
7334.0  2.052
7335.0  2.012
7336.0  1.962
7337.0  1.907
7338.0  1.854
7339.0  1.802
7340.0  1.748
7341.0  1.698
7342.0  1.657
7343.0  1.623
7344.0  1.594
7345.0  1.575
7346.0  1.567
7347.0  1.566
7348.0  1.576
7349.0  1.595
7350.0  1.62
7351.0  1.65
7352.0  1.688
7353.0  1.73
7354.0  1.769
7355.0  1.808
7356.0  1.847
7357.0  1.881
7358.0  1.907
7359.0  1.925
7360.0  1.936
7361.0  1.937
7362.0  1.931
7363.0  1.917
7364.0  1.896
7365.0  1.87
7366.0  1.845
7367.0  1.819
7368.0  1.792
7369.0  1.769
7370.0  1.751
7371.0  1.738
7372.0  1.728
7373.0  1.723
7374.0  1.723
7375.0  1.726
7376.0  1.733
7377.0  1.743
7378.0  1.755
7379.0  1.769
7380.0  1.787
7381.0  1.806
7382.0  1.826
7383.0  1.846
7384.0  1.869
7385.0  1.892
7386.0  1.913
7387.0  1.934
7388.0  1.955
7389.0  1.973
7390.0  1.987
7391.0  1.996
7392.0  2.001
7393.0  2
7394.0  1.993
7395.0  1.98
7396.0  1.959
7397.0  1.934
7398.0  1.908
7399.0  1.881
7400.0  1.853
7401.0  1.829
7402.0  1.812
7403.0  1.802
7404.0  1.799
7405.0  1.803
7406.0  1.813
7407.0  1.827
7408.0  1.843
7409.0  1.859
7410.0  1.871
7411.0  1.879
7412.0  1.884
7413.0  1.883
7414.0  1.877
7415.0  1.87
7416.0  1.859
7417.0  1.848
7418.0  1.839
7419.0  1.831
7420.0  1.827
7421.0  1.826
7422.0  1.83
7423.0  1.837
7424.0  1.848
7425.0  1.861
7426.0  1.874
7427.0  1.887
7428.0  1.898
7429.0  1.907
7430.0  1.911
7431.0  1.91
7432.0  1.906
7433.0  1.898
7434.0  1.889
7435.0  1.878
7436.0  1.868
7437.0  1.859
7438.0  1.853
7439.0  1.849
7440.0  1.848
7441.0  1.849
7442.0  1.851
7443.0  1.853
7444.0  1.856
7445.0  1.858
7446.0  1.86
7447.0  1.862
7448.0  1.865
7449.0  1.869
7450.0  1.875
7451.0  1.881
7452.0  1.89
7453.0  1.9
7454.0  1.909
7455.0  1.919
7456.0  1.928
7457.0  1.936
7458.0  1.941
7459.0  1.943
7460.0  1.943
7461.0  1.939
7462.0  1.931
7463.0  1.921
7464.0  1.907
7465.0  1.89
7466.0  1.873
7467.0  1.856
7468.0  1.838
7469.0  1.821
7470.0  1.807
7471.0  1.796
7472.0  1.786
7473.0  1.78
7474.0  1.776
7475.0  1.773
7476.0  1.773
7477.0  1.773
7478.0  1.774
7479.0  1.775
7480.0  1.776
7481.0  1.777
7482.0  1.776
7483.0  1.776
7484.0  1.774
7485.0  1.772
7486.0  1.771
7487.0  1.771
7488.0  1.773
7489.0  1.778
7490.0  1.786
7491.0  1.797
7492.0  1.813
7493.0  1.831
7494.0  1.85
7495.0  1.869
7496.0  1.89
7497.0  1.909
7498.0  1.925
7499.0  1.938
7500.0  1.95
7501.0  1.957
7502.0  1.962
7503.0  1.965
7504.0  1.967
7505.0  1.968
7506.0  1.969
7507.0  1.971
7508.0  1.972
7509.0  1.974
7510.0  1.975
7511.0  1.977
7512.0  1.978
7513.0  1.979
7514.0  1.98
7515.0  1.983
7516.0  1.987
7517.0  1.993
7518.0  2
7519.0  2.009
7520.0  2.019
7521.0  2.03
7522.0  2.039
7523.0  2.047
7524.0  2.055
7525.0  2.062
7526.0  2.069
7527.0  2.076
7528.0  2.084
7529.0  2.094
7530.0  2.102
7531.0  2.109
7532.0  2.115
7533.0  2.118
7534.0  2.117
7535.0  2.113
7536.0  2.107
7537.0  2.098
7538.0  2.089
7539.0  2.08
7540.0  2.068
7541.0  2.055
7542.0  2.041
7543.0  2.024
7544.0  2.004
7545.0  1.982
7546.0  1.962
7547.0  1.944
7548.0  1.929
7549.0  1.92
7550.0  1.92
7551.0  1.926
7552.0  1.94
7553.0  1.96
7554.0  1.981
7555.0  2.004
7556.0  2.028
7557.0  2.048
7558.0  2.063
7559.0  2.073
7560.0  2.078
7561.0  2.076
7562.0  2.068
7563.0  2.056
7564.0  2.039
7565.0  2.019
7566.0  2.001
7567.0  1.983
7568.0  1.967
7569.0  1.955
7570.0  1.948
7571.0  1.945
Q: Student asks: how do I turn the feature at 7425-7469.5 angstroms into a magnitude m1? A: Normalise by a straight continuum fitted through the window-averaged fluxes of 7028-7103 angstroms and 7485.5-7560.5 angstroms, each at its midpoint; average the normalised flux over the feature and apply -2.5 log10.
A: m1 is 0.04 mag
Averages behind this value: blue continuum 1.85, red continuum 1.98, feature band 1.89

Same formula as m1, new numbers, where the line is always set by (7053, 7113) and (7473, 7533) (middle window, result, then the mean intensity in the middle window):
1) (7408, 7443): 0.03 mag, 1.87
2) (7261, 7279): 0.07 mag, 1.76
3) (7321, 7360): 0.04 mag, 1.83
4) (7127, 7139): 0.06 mag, 1.76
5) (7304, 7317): 0.07 mag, 1.78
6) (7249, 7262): -0.03 mag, 1.94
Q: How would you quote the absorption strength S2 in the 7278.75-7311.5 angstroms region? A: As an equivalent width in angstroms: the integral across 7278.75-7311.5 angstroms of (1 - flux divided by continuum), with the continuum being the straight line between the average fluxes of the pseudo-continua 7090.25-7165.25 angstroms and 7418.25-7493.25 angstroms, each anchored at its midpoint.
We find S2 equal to 1.1 angstroms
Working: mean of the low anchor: 1.88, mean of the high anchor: 1.85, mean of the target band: 1.8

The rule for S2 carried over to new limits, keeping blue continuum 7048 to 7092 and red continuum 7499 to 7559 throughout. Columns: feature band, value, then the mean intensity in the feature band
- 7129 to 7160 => 1.0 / 1.8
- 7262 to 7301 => 2.8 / 1.78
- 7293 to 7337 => 2.1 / 1.84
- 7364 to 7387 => 1.9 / 1.8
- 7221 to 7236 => 0.9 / 1.79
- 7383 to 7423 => 1.7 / 1.88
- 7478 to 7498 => 1.9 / 1.81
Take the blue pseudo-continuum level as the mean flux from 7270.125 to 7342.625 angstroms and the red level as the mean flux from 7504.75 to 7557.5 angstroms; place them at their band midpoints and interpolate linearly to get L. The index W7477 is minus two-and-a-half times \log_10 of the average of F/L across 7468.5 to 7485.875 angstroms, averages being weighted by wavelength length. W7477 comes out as 0.112 mag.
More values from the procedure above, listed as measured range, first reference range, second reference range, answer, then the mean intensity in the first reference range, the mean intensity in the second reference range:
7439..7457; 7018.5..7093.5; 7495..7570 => 0.06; 1.84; 2.01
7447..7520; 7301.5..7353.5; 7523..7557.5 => 0.05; 1.81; 2.04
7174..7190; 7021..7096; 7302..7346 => -0.02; 1.84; 1.84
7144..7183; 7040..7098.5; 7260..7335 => -0.03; 1.85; 1.82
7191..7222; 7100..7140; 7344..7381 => -0.07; 1.89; 1.76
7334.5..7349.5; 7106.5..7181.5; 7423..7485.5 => 0.09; 1.88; 1.86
